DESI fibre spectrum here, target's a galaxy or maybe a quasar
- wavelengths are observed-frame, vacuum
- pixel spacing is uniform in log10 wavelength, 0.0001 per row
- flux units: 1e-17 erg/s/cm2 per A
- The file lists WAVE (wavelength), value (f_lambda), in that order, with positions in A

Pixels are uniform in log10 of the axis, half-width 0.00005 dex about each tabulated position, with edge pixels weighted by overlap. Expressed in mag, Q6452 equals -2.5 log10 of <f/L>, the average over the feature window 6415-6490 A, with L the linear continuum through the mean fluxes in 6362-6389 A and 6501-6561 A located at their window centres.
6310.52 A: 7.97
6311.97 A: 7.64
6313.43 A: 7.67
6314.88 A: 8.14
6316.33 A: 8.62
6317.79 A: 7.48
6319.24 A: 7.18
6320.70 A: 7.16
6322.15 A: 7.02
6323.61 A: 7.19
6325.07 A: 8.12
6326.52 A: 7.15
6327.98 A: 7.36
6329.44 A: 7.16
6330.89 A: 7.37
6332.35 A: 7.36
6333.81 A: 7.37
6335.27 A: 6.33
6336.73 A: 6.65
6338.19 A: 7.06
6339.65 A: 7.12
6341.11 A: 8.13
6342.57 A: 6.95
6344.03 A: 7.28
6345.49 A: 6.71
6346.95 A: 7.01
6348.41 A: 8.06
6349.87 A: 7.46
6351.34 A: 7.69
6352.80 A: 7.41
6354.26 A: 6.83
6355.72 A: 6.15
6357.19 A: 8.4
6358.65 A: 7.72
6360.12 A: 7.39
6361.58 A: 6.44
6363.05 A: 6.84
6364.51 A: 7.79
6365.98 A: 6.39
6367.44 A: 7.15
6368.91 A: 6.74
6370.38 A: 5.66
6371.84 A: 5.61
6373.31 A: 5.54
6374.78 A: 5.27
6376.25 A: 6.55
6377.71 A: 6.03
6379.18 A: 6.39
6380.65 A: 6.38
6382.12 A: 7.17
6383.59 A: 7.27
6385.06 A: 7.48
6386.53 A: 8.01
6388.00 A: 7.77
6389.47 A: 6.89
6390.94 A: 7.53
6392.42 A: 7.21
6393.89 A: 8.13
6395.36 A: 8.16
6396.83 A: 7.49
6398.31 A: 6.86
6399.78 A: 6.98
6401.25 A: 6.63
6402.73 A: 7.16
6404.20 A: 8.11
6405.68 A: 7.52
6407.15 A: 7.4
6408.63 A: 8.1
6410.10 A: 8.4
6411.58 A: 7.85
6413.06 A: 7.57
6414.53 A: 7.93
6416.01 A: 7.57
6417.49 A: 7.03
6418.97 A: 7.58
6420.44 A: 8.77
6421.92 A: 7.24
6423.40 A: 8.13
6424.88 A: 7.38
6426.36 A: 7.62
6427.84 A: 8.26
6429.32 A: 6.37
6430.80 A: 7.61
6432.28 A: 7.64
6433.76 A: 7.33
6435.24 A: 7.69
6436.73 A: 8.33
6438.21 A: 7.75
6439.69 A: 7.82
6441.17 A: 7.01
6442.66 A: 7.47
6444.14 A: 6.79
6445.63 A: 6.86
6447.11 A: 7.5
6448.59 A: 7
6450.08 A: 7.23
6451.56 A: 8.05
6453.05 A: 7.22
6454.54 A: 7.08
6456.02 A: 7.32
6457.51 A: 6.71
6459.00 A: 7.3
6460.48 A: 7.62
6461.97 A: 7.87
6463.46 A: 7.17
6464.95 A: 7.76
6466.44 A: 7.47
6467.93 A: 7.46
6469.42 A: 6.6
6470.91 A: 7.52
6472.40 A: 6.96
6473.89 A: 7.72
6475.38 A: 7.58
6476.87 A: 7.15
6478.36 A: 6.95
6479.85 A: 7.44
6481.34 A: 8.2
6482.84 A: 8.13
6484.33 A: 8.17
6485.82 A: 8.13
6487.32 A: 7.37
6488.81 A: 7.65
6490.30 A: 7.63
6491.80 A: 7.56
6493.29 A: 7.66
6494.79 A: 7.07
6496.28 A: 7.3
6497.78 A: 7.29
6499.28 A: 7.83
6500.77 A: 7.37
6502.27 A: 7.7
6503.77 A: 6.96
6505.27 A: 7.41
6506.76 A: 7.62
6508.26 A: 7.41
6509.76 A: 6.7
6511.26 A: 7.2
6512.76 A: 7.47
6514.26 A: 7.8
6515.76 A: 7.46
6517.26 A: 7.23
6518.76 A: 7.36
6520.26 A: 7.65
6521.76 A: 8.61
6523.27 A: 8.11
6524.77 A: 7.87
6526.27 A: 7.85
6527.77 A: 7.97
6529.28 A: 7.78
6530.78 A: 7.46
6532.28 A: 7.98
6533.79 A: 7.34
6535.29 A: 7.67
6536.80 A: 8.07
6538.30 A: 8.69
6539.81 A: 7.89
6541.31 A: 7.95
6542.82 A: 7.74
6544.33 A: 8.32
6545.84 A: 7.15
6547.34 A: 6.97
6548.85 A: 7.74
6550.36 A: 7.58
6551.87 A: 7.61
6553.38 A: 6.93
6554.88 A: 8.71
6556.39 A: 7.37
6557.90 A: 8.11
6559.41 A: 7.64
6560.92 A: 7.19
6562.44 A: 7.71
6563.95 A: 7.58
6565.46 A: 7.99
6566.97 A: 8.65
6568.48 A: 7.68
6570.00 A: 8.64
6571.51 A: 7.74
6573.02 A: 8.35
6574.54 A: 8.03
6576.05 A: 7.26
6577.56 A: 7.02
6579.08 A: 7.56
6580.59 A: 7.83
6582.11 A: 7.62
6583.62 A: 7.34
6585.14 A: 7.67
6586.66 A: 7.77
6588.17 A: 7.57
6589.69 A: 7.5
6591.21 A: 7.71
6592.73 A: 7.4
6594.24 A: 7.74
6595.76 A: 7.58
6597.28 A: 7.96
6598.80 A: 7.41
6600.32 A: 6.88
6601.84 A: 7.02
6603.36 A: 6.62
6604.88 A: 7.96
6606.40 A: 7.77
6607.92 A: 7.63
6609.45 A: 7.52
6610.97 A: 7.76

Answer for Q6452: -0.05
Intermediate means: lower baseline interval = 6.67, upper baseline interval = 7.66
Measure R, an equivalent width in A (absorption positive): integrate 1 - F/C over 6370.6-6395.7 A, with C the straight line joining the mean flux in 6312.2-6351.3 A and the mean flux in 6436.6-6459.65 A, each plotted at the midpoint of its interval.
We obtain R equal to 1.6 A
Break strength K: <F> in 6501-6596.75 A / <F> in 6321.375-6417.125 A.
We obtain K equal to 1.07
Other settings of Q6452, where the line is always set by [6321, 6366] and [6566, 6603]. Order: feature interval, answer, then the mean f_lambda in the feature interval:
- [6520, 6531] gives -0.055 mag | 7.94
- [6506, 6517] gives 0.022 mag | 7.38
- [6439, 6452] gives 0.019 mag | 7.29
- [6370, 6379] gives 0.244 mag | 5.82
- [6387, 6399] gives -0.028 mag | 7.52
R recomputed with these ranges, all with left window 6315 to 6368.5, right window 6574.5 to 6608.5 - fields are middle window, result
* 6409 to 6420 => -0.6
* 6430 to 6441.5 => -0.5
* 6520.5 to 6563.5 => -1.9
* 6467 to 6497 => -0.4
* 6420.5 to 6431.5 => -0.4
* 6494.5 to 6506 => 0.1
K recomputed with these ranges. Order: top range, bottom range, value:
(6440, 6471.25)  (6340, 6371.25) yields 1.02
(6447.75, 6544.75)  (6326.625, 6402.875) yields 1.07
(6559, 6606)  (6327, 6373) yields 1.08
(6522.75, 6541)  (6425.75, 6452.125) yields 1.06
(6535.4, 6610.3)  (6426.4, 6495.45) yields 1.03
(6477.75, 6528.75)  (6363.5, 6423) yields 1.06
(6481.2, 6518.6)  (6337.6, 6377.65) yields 1.09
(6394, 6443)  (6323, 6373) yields 1.07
